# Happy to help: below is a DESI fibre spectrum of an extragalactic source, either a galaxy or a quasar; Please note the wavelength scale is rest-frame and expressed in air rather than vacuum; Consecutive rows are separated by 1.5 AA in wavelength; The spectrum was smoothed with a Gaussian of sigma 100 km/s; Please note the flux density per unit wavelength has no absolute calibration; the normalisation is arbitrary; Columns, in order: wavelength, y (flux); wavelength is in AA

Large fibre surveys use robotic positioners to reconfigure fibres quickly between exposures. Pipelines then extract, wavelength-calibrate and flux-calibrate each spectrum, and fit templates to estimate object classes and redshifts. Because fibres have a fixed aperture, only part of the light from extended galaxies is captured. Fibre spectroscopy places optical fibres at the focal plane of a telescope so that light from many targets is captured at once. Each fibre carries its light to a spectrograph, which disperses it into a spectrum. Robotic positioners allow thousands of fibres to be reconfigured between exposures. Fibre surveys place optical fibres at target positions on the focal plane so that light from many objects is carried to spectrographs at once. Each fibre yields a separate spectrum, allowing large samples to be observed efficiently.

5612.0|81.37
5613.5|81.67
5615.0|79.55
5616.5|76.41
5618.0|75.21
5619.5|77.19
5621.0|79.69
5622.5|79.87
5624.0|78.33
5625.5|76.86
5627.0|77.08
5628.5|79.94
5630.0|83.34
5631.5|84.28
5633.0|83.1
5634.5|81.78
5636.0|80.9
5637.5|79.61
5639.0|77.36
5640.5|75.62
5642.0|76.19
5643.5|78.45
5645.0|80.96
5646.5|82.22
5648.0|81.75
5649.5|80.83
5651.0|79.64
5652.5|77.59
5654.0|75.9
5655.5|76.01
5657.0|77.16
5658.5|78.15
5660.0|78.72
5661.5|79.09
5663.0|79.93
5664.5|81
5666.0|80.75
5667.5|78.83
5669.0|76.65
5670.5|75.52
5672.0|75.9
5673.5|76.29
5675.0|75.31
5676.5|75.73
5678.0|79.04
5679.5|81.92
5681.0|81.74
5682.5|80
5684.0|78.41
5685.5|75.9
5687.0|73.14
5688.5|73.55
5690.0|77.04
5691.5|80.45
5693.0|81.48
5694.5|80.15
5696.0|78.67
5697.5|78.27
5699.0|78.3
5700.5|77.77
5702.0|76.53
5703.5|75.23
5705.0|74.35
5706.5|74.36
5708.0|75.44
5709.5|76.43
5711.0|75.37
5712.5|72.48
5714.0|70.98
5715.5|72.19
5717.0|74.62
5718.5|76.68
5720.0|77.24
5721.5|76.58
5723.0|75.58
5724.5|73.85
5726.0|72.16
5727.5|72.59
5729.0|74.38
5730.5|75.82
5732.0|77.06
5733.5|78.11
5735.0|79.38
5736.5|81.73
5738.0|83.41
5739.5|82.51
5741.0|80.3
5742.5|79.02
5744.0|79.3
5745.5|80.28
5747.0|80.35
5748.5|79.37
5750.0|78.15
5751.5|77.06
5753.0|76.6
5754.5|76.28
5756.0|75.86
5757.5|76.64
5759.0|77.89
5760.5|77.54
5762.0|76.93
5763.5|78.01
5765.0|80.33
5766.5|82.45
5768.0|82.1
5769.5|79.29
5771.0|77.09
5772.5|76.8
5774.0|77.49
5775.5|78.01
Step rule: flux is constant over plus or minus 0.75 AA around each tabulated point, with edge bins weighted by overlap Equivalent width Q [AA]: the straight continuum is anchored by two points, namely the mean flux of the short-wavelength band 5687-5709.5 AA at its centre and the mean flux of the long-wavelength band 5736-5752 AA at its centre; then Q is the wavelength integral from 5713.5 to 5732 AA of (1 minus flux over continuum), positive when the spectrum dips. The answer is 0.98 AA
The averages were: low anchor 77.1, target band 74.5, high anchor 80.2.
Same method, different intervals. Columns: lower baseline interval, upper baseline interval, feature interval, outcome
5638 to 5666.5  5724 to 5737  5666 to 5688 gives 0.1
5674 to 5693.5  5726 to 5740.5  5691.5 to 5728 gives 1.0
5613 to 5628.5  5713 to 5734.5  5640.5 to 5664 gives -0.5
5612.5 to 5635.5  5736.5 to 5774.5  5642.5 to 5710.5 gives 1.2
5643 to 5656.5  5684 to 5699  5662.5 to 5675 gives 0.1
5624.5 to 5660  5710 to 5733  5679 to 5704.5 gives -0.6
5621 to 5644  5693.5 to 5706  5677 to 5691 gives 0.0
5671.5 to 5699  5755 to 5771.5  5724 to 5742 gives 0.1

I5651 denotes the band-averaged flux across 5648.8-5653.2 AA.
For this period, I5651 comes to 79.4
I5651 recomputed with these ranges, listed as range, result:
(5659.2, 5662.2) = 78.9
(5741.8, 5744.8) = 79.2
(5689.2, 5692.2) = 78.6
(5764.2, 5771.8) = 80.2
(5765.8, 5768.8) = 82.2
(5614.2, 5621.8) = 77.7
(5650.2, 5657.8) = 77.3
